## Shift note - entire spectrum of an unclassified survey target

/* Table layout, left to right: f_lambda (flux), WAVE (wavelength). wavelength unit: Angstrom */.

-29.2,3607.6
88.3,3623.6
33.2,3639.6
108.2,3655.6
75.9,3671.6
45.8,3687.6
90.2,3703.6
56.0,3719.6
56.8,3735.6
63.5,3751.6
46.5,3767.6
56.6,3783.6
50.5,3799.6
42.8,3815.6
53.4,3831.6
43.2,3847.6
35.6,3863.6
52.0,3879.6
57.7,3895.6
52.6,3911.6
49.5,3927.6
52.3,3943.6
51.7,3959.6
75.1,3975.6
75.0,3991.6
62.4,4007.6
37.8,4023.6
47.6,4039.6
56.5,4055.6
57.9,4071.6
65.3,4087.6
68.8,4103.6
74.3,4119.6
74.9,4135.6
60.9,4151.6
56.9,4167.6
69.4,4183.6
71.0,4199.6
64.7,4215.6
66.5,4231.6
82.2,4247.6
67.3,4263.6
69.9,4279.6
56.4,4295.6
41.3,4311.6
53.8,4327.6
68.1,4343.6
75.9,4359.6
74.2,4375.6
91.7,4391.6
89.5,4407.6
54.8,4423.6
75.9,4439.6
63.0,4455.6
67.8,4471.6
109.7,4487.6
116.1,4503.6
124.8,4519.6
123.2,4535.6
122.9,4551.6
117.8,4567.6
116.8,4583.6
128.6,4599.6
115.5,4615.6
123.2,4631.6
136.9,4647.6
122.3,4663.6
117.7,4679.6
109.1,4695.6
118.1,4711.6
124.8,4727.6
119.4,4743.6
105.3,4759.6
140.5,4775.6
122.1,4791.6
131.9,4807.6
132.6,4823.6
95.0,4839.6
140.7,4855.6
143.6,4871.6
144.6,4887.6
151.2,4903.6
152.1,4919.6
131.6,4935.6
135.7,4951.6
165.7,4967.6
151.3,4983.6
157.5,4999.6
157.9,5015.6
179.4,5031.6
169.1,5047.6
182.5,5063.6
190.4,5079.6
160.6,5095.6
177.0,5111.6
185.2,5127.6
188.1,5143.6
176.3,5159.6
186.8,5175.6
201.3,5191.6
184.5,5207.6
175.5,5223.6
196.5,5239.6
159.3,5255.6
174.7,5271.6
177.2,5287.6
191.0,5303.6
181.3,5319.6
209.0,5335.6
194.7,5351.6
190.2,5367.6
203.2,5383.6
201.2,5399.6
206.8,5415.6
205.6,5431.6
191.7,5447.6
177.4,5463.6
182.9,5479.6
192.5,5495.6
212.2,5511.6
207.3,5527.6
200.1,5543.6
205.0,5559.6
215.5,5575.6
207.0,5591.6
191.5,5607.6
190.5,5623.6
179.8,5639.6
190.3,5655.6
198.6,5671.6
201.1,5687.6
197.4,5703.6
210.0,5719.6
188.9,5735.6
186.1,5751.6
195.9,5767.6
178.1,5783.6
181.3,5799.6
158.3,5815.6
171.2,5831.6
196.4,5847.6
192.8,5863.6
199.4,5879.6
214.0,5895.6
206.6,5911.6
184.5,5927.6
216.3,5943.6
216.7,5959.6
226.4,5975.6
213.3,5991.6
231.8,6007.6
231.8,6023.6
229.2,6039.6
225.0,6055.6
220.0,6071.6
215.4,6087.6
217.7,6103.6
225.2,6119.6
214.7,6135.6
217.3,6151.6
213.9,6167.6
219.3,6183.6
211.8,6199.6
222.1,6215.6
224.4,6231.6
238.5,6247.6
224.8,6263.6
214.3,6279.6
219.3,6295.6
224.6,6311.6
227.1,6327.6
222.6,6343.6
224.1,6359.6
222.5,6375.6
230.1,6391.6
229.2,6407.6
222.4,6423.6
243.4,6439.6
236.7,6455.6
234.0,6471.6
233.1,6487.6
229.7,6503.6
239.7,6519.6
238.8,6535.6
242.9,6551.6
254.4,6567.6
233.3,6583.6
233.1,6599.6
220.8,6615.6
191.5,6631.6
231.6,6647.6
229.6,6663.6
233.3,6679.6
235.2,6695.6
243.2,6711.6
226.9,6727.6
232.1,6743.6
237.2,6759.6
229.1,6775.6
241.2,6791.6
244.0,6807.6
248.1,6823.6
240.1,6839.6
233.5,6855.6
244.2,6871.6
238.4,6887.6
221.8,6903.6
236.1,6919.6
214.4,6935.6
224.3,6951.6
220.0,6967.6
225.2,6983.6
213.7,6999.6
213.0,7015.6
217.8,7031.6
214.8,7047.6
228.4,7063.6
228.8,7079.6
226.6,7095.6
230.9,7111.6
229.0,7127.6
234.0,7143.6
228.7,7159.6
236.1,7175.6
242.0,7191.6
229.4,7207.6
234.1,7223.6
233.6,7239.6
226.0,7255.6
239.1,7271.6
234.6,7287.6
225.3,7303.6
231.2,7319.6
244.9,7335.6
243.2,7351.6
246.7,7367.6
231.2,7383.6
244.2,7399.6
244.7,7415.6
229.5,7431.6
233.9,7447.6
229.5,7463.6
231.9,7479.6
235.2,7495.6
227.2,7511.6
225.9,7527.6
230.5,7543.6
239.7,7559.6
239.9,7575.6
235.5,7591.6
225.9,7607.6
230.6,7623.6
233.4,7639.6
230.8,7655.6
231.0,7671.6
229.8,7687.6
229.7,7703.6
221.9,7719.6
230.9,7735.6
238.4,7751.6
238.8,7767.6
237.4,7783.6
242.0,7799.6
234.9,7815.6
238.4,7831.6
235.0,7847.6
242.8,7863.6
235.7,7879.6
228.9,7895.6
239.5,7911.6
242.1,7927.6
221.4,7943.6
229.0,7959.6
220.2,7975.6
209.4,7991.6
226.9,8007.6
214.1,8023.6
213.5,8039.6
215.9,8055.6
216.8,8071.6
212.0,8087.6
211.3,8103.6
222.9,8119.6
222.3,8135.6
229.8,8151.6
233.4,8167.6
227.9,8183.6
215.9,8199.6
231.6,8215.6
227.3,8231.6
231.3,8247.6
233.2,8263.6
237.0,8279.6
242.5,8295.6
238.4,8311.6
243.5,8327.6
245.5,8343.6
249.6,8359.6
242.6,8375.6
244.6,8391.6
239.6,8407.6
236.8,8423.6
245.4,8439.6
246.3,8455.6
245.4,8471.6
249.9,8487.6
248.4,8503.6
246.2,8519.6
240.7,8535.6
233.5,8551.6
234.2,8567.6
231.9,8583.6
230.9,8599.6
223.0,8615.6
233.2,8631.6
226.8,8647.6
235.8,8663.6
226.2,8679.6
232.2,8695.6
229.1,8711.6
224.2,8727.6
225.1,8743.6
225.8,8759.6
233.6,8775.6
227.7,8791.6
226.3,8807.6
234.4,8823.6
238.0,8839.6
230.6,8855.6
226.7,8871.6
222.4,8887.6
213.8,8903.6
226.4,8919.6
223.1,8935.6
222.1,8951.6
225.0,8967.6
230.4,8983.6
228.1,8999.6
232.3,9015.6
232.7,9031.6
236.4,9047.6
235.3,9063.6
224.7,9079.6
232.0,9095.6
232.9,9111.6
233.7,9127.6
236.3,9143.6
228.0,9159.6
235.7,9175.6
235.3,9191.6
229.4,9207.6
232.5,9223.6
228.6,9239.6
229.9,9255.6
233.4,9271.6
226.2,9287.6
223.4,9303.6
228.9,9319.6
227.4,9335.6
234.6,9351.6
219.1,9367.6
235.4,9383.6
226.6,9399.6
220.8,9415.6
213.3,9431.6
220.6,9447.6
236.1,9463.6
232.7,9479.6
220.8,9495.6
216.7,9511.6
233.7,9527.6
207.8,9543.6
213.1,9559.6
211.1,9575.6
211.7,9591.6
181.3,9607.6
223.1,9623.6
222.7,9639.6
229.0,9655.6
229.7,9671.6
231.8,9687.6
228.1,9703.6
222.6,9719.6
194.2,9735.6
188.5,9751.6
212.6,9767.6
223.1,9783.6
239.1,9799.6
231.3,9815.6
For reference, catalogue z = 0.124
